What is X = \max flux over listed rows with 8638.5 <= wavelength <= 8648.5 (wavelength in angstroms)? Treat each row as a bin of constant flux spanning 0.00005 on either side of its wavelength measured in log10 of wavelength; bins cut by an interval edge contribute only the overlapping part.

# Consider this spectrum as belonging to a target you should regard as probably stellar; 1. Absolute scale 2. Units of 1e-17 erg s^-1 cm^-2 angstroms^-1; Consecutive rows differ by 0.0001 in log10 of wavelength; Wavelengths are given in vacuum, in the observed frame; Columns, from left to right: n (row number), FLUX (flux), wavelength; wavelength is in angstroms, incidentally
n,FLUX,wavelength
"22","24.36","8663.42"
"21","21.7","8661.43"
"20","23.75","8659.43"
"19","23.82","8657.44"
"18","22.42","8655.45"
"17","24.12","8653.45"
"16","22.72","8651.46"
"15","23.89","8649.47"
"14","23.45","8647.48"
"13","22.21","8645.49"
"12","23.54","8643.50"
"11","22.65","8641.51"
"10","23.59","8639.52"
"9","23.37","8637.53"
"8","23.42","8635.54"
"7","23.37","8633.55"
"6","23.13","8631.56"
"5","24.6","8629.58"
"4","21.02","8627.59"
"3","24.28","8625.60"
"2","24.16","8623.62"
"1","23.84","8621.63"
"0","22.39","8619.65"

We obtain 23.59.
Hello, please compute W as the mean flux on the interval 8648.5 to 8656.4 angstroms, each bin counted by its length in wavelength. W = 23.3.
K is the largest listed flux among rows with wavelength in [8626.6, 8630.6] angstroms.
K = 24.6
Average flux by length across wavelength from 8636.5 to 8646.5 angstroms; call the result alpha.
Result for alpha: 23.1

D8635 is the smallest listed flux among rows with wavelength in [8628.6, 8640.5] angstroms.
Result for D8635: 23.13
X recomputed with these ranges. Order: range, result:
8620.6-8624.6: 24.16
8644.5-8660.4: 24.12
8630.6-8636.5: 23.42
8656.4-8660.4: 23.82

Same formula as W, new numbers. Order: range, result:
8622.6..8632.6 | 23.4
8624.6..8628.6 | 22.7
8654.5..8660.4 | 23.4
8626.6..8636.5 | 23.1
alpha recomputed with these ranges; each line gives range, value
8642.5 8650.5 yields 23.3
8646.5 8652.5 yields 23.4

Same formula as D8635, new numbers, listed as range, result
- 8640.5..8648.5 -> 22.21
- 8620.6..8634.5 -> 21.02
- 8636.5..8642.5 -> 22.65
